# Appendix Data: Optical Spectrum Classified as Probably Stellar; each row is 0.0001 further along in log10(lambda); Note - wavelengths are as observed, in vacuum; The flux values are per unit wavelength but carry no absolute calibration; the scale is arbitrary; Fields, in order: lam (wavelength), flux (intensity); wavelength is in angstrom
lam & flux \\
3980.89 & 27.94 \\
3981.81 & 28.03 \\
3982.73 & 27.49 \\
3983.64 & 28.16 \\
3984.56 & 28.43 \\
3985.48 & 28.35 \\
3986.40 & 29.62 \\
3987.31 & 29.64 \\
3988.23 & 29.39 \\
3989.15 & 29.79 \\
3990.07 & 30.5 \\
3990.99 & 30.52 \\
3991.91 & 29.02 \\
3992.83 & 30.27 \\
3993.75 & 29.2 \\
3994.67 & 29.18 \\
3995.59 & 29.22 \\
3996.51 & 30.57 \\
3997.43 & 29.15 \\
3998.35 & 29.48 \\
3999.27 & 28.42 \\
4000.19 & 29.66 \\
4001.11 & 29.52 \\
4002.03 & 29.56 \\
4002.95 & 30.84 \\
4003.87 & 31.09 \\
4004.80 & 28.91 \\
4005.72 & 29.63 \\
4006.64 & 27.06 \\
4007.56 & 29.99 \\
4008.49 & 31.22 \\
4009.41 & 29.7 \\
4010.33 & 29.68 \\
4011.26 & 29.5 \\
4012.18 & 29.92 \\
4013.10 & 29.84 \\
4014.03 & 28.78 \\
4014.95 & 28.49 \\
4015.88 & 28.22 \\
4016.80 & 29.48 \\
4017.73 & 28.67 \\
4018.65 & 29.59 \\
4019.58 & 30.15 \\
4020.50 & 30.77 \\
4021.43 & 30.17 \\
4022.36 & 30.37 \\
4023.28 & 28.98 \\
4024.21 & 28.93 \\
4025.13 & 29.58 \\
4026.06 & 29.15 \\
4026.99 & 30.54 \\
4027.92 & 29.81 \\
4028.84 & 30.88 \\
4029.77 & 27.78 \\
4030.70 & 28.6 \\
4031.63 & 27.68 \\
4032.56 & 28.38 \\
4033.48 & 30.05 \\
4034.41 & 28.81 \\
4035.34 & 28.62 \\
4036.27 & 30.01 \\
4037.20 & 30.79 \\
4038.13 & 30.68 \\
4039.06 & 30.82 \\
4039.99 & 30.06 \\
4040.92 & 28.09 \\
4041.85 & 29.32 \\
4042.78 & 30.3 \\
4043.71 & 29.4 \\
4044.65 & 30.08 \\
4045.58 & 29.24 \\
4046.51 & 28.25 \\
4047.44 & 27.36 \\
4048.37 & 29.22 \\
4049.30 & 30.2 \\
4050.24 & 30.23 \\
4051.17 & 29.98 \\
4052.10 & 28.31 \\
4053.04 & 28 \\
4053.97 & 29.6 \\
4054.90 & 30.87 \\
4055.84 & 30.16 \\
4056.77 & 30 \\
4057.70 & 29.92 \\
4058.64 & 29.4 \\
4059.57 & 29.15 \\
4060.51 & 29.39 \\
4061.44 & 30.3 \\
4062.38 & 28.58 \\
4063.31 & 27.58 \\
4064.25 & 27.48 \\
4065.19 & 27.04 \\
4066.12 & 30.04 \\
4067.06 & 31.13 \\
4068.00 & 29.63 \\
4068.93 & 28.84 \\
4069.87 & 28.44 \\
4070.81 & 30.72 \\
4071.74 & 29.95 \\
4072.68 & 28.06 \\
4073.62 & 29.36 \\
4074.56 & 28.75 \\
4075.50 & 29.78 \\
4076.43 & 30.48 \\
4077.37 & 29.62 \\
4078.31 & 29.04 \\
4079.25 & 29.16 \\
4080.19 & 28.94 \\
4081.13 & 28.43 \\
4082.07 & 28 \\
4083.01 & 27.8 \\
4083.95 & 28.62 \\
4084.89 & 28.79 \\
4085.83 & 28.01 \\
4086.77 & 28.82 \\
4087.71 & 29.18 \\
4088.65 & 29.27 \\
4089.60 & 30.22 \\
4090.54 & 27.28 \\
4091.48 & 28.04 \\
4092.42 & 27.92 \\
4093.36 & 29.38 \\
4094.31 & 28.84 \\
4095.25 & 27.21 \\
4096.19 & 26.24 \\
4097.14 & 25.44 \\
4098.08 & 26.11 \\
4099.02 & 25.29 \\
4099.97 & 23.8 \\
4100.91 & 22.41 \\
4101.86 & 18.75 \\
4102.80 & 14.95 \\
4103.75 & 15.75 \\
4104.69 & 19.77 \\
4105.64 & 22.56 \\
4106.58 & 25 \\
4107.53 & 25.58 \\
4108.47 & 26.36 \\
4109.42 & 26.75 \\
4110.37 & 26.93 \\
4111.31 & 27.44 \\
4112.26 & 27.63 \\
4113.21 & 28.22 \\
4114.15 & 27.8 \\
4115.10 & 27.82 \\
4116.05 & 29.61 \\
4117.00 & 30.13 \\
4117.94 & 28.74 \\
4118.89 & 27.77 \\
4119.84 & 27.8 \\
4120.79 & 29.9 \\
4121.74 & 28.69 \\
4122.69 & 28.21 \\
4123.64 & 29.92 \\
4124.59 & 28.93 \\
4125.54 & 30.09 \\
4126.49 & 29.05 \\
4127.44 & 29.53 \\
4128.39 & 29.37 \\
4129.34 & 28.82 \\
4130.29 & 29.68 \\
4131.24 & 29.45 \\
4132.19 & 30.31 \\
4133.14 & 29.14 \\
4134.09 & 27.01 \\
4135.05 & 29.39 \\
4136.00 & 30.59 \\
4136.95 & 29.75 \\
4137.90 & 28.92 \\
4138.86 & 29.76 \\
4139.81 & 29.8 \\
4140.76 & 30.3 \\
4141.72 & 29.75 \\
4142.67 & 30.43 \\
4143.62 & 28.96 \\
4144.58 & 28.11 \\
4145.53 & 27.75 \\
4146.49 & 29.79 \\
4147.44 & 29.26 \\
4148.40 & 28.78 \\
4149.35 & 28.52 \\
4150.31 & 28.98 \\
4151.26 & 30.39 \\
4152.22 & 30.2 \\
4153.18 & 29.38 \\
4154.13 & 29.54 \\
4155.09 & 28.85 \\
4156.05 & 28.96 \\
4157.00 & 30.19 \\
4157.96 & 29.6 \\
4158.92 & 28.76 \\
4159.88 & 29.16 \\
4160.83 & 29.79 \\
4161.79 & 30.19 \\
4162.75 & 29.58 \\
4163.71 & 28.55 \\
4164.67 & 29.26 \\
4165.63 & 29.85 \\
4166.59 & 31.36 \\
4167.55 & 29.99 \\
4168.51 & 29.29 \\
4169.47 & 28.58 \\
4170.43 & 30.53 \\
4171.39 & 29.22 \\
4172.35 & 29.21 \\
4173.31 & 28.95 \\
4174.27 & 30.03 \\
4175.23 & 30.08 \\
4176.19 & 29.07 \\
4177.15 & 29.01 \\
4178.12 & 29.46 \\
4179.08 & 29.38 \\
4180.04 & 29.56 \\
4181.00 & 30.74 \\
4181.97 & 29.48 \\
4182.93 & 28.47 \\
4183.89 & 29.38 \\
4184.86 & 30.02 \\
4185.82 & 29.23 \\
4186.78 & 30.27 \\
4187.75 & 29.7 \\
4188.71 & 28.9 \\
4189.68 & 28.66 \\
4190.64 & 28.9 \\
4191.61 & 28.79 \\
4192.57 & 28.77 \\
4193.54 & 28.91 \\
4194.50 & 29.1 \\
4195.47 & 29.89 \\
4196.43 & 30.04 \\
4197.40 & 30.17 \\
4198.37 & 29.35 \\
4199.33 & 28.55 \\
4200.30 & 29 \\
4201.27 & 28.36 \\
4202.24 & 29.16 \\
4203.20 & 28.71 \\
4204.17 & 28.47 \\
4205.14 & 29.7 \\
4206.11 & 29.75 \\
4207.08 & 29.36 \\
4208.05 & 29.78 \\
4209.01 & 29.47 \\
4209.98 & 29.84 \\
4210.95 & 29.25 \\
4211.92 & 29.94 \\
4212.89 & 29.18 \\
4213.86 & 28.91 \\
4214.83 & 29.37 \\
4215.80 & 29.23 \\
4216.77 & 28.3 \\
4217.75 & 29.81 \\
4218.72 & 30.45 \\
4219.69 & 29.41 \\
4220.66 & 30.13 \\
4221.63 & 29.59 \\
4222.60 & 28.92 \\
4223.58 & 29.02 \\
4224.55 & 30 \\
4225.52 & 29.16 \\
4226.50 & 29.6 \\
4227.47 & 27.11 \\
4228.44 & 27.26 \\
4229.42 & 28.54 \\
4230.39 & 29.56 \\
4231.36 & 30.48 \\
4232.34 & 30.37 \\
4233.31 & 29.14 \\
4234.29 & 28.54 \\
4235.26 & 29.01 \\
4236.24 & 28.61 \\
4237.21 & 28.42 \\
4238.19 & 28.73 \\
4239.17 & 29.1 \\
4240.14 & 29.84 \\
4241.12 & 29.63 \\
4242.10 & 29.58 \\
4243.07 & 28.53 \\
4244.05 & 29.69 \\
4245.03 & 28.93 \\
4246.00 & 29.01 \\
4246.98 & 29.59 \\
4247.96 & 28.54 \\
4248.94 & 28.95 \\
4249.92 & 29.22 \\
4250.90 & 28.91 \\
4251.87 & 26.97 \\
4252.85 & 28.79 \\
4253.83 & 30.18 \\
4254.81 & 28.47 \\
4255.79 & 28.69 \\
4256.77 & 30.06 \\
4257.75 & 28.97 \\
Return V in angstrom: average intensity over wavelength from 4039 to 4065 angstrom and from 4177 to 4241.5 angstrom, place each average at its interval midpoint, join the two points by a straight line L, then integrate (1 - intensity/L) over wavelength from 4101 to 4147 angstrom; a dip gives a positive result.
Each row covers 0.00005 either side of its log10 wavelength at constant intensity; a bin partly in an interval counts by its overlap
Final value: 2.6 angstrom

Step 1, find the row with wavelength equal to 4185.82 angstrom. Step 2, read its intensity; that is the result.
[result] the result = 29.23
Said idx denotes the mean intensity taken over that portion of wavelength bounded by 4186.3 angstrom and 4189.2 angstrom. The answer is 29.6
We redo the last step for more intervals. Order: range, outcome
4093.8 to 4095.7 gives 28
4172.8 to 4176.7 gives 29.6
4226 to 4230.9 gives 28.4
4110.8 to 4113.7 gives 27.8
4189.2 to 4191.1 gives 28.9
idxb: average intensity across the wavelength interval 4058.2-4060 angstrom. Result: 29.4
